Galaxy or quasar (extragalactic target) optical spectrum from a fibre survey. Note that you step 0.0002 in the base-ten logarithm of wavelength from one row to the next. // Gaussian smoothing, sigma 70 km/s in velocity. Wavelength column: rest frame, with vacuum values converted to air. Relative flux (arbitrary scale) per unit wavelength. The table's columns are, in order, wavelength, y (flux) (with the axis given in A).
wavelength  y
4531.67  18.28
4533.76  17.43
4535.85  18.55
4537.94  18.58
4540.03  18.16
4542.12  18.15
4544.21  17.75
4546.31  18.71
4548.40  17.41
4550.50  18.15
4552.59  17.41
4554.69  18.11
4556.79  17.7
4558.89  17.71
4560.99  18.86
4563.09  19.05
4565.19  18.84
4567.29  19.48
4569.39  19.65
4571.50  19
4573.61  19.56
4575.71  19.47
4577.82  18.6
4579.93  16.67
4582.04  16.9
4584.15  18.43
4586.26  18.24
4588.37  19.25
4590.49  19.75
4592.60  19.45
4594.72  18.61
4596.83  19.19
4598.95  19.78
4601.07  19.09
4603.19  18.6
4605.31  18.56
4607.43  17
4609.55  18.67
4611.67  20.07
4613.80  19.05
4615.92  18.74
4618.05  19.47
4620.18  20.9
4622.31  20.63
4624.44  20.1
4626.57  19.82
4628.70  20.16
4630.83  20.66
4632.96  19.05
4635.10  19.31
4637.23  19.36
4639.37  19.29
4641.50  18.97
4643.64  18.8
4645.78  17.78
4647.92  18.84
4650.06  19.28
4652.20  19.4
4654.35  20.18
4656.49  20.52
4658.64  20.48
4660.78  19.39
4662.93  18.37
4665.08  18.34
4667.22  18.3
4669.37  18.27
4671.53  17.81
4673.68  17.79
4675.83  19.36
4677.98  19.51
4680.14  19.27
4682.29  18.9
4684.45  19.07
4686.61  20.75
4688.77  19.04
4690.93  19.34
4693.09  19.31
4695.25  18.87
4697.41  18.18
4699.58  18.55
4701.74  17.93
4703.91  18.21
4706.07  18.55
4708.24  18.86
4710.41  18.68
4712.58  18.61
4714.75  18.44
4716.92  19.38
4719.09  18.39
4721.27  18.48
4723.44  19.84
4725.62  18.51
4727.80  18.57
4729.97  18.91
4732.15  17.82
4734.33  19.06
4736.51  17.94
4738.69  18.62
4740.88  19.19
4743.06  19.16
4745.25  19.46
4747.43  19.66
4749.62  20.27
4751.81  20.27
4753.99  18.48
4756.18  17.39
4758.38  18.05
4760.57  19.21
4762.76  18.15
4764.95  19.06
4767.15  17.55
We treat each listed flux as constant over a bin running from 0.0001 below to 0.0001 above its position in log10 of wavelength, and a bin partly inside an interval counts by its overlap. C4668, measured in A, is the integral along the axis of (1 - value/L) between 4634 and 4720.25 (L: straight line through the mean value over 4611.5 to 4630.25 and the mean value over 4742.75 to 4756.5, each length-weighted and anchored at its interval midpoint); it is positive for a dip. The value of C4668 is 3.1 A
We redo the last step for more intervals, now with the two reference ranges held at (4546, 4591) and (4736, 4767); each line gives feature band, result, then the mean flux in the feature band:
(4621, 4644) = -1.3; 19.7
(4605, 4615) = -0.1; 18.7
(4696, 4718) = 0.3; 18.5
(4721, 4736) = 0.1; 18.7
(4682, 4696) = -0.5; 19.4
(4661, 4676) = 0.3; 18.3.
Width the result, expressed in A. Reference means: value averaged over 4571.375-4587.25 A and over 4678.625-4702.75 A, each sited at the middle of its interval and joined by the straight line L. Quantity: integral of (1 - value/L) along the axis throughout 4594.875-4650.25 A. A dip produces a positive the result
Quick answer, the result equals -2.0 A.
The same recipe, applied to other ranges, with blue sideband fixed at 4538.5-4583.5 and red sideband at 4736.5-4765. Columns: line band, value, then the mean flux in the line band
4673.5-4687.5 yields -0.4 A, 19.3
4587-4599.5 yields -0.6 A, 19.3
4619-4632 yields -1.3 A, 20.4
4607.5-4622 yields -0.7 A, 19.4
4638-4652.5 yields -0.2 A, 18.9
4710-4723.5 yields 0.1 A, 18.8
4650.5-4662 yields -0.8 A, 19.9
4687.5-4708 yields 0.1 A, 18.7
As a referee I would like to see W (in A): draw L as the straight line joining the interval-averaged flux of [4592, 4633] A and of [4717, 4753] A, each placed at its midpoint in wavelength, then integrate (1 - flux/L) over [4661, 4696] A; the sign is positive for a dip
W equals 0.5 A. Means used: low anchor 19.4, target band 18.9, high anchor 19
